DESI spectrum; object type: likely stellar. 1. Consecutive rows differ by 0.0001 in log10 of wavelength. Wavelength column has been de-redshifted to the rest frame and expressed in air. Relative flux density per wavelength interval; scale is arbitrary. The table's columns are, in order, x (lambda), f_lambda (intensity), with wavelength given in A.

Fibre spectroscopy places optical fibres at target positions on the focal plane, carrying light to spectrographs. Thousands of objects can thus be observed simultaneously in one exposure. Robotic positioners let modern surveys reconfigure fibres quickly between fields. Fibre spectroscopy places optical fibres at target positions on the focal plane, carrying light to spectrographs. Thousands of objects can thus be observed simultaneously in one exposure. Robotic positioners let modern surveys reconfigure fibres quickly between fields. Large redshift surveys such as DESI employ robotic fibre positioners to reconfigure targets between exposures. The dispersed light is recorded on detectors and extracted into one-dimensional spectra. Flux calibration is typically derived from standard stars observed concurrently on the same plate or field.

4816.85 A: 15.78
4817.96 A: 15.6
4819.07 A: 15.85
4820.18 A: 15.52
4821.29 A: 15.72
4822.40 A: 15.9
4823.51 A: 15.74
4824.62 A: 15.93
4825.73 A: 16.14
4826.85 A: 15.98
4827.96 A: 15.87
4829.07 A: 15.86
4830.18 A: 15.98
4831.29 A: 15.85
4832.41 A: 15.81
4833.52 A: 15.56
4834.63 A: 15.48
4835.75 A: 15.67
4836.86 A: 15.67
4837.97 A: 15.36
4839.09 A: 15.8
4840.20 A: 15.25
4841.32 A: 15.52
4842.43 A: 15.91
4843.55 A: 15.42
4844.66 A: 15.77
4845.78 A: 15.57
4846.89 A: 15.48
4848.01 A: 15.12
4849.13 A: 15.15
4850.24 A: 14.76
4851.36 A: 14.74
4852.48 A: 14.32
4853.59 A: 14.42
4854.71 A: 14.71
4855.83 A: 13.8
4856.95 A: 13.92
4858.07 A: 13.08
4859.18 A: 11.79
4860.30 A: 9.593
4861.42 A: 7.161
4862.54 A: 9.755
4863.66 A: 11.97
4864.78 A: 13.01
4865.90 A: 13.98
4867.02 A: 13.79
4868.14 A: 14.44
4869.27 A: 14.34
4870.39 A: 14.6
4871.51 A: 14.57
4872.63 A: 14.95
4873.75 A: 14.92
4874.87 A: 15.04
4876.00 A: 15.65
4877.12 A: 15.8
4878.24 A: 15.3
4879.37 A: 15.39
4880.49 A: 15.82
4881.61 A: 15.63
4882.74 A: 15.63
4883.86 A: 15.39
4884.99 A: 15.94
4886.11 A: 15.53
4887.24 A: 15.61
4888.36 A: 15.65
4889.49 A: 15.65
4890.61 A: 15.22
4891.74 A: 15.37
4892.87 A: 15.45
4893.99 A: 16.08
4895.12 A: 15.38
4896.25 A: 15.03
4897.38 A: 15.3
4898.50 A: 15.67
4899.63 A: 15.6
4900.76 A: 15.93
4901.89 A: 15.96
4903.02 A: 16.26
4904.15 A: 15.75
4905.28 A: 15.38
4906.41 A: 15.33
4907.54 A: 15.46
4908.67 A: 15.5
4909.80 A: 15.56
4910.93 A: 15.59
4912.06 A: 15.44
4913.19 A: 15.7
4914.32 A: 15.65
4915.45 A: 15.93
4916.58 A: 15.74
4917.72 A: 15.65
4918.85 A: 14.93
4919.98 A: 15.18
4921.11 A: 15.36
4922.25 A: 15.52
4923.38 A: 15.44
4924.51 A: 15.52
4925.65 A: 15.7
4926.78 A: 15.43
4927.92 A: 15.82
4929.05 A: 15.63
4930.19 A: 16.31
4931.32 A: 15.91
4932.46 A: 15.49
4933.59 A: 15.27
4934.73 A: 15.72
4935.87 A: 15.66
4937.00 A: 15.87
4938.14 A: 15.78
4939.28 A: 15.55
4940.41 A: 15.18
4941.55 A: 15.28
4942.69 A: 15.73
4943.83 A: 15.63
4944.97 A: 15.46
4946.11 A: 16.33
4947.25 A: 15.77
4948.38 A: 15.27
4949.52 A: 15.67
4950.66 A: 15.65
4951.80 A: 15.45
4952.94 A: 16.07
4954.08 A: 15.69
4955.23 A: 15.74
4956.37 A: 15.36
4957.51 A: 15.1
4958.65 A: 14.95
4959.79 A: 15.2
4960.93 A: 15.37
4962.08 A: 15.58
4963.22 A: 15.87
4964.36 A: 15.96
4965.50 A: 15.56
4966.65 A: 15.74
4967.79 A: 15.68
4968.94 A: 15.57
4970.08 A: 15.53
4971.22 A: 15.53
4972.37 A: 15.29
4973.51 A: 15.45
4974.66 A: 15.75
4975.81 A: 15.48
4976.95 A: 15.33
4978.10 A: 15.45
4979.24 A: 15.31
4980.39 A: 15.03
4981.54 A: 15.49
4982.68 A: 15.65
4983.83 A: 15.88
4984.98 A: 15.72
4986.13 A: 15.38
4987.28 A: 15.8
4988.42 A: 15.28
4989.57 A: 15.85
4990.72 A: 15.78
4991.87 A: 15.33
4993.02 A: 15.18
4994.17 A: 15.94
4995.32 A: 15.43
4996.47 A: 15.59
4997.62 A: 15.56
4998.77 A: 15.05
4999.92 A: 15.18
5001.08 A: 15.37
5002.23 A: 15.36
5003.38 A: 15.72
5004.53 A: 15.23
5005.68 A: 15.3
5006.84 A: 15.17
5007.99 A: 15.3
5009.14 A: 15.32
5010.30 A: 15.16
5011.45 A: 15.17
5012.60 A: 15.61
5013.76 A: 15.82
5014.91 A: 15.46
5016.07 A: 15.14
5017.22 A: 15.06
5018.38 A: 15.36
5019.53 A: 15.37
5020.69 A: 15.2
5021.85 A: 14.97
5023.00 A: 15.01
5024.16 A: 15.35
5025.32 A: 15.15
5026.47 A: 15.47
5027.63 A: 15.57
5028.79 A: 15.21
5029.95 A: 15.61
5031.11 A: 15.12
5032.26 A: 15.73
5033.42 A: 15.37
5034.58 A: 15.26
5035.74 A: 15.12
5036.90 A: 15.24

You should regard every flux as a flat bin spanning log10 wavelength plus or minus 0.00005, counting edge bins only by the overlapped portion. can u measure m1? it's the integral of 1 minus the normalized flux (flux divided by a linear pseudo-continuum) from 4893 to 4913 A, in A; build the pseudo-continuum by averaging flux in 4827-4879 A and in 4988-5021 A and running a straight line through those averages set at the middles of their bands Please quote -1.1 A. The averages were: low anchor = 14.5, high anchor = 15.4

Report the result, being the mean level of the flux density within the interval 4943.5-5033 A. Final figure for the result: 15.5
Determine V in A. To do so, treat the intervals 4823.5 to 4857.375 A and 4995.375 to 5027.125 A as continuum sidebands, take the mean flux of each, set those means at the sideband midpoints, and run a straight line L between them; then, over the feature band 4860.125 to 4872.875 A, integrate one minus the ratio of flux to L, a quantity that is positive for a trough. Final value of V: 2.19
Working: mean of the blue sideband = 15.4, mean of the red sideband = 15.3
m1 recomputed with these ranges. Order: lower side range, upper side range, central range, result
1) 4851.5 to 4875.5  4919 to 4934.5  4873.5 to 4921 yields -3.49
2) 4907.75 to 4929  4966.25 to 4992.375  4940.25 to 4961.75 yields 0.02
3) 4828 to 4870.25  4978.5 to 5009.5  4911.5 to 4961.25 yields -1.86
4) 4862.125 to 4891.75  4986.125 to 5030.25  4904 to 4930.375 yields -1.02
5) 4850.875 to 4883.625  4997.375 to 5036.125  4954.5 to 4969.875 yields -0.75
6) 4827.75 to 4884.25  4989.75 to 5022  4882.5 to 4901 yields -0.97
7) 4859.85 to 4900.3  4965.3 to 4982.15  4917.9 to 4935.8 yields -0.63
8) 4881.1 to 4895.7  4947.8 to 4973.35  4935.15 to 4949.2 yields -0.07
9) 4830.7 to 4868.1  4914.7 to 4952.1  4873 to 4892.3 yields -0.95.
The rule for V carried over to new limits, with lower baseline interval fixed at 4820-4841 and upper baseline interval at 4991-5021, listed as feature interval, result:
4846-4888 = 3.9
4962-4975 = -0.2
